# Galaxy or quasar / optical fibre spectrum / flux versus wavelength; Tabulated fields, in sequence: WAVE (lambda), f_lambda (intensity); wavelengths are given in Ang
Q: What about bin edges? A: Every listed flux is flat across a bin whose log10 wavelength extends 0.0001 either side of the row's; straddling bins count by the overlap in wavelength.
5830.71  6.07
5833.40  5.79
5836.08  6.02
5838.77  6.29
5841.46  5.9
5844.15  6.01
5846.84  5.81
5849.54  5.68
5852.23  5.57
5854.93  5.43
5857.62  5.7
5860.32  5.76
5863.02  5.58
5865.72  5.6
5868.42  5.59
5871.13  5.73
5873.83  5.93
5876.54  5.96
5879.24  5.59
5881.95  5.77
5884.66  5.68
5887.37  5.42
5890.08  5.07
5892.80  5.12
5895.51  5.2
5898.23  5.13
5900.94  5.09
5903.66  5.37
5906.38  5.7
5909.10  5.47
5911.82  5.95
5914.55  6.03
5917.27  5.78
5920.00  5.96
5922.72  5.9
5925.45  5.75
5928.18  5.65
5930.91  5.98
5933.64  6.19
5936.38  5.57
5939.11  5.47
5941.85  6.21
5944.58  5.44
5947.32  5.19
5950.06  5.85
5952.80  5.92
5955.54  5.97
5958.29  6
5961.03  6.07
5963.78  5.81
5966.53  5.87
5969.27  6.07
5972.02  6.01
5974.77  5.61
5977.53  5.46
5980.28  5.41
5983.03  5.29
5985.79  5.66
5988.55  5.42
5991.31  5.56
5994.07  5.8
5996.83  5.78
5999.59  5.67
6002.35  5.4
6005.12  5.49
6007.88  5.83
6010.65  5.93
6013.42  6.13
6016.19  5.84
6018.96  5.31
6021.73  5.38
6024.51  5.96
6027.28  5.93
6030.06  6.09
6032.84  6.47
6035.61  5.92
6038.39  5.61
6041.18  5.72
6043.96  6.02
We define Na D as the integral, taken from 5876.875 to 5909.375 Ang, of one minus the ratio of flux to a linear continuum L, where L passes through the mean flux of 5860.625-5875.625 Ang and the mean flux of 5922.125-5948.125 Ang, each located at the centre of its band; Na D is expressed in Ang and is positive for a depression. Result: 1.8 Ang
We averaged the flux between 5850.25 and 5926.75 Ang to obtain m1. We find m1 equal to 5.6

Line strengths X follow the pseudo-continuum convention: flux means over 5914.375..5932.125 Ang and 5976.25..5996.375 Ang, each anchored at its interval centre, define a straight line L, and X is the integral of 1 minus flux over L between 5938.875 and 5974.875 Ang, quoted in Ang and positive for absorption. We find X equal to -1.0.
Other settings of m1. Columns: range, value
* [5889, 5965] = 5.68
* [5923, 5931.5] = 5.79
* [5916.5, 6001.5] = 5.75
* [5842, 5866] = 5.69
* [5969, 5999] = 5.63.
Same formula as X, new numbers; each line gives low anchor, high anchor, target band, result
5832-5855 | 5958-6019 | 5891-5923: 1.4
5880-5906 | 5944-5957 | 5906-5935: -1.9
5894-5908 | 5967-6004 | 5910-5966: -4.0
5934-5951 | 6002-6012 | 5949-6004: -0.6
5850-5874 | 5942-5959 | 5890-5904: 1.3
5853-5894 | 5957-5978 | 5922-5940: -0.1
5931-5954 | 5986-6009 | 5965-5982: -0.2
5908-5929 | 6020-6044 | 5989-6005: 0.7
